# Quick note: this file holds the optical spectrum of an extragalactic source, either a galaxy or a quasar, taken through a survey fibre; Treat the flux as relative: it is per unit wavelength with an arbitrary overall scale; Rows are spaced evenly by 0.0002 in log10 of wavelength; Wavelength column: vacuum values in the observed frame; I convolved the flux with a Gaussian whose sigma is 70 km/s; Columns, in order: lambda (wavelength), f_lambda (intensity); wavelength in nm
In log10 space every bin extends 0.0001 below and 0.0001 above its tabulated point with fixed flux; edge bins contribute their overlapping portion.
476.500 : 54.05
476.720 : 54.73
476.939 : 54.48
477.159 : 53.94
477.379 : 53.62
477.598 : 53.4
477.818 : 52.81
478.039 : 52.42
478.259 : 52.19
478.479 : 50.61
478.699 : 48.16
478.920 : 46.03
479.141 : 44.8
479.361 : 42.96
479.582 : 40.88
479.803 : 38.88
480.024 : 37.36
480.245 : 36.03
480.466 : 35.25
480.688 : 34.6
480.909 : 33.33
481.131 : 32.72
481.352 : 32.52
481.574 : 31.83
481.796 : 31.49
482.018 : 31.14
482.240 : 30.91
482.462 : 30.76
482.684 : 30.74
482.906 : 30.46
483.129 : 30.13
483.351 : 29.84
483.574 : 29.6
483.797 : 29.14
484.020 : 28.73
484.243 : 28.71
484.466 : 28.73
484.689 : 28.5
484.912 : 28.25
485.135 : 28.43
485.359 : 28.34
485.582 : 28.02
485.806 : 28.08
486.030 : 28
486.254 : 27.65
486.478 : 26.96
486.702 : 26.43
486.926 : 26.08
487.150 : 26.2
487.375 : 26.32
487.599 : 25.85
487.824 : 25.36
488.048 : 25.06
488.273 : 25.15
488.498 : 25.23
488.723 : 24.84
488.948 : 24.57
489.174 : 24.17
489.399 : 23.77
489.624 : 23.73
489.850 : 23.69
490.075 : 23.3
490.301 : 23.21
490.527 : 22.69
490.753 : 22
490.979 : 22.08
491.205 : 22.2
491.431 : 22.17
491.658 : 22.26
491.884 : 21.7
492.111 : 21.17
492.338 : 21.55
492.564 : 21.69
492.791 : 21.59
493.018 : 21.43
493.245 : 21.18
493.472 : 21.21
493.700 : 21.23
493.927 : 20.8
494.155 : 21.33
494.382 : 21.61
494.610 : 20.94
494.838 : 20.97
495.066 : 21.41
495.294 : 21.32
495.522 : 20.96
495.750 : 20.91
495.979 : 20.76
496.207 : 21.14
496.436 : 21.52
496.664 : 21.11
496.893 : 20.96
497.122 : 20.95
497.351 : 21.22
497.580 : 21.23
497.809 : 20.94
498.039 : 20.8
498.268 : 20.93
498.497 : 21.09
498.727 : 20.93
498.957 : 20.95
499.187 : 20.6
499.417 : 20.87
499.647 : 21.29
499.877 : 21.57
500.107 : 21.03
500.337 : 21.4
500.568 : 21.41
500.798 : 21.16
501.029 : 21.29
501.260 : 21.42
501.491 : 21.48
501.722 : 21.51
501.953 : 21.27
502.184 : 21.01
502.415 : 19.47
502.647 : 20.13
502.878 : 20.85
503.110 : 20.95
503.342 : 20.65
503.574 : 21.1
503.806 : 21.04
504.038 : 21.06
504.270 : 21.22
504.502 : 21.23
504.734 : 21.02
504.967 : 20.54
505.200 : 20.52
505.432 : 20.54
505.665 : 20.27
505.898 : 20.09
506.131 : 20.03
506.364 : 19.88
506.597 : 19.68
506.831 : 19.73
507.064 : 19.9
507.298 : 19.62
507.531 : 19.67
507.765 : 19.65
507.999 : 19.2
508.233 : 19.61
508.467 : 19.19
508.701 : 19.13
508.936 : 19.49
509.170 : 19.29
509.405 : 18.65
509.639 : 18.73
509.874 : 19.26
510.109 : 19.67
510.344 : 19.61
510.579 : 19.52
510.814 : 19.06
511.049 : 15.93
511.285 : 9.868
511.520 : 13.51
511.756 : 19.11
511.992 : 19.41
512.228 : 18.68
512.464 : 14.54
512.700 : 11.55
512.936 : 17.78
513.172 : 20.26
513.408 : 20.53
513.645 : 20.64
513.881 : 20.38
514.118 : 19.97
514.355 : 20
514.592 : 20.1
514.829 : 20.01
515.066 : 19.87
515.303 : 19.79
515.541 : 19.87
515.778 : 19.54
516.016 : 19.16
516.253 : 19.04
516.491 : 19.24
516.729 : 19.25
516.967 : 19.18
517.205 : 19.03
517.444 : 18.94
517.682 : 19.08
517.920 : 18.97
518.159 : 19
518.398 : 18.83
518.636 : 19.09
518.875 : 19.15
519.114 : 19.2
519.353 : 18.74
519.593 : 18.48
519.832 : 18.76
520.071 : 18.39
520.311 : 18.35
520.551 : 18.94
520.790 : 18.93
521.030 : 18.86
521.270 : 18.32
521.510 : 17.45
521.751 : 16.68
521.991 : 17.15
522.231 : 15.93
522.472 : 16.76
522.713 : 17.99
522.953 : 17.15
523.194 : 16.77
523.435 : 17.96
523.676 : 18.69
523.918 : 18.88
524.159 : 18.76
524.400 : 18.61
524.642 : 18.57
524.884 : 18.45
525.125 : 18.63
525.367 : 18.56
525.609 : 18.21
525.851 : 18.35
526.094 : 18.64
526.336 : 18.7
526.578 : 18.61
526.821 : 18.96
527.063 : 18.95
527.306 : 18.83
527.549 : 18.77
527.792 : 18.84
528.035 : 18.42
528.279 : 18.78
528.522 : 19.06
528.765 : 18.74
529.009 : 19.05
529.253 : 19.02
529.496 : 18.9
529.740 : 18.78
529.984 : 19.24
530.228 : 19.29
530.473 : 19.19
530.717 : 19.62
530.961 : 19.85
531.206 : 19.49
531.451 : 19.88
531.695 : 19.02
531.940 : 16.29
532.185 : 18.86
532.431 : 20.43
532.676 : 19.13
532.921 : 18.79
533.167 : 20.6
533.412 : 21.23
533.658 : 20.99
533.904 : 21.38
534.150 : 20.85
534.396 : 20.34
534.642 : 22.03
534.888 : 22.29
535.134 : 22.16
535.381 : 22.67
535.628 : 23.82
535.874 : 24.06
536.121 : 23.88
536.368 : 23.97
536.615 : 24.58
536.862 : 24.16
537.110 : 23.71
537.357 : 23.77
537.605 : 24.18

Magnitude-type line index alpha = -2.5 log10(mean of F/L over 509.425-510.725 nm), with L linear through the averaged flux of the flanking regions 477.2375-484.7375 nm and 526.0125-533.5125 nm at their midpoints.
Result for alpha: 0.34 mag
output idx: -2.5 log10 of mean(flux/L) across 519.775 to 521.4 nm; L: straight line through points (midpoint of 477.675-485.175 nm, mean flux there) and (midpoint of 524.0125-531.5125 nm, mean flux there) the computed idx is 0.16 mag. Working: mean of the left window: 36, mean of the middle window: 18.6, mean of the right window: 18.9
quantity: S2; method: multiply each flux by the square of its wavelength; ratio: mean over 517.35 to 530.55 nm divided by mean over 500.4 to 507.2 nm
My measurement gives 0.97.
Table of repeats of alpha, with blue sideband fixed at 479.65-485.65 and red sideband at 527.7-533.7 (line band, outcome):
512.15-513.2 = 0.42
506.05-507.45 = 0.27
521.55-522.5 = 0.27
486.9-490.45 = 0.20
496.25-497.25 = 0.30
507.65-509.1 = 0.27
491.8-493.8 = 0.32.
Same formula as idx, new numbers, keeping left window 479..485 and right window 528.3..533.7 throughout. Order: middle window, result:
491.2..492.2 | 0.352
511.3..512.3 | 0.415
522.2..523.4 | 0.255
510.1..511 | 0.288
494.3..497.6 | 0.347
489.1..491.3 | 0.309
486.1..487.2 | 0.183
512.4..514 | 0.319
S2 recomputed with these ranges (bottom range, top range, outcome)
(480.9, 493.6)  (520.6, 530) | 0.81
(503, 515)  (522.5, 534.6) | 1.07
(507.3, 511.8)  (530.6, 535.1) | 1.20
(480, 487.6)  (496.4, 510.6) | 0.74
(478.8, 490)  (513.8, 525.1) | 0.72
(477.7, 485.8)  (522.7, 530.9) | 0.63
